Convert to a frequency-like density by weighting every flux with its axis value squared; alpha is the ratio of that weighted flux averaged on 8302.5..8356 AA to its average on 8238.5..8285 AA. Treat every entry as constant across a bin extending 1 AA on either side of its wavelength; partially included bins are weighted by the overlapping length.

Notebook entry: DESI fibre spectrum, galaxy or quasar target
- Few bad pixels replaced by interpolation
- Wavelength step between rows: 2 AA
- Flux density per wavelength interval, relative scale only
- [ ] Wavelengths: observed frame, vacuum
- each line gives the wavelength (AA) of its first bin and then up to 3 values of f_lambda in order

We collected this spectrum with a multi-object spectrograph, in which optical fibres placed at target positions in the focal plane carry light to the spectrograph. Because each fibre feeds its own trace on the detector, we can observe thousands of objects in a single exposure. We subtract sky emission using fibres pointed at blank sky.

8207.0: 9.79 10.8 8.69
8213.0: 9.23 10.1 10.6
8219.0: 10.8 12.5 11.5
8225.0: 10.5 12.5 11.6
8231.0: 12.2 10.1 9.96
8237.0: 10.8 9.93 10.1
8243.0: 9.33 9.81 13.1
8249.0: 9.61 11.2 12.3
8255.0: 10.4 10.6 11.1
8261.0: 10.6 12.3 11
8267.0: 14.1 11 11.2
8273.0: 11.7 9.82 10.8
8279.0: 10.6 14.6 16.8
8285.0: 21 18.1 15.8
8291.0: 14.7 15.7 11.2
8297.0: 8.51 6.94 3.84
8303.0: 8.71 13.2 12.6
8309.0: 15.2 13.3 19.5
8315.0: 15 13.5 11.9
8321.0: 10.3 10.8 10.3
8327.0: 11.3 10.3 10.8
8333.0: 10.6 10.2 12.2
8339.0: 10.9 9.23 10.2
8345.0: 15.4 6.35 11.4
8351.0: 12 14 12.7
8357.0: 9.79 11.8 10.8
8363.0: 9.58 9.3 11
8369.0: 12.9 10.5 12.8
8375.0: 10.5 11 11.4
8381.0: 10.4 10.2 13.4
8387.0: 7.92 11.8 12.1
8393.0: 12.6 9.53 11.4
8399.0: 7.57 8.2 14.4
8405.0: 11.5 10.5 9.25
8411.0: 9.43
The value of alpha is 1.0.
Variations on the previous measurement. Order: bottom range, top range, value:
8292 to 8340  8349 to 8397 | 0.99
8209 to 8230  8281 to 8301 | 1.30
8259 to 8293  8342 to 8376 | 0.86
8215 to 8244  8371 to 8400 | 1.04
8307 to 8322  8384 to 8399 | 0.80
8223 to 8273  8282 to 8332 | 1.17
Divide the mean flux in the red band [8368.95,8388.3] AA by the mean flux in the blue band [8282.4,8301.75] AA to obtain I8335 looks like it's 0.83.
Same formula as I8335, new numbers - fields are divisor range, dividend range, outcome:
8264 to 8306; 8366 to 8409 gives 0.89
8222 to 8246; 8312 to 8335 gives 1.13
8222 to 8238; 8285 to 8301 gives 1.16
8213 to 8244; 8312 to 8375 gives 1.07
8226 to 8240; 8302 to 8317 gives 1.26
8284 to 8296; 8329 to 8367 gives 0.68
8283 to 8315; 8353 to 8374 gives 0.84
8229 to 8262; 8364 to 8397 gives 1.03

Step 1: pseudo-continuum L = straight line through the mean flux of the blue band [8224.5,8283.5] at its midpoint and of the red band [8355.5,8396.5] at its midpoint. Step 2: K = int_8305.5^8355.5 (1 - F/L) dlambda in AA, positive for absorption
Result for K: -4.1 AA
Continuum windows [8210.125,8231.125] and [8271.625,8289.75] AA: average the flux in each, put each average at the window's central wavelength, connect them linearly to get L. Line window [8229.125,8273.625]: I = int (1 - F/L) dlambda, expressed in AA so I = 5.6 AA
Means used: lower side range 10.9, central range 11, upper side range 14.3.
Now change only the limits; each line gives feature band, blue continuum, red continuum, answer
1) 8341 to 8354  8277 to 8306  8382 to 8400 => 0.26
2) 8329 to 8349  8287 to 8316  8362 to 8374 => 1.79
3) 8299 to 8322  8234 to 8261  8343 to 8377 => -2.57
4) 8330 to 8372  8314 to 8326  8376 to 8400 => 1.43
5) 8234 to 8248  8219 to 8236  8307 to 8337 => 1.27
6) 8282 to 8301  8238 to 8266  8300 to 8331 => -3.75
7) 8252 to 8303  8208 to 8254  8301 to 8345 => -3.80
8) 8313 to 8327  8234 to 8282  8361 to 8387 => -1.84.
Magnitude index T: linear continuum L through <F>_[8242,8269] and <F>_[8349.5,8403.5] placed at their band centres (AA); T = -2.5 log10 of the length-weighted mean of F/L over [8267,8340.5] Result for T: -0.108 mag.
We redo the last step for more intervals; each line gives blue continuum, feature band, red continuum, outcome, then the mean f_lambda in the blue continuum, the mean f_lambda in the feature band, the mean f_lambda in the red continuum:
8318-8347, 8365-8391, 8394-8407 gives -0.05 mag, 10.9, 11.1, 10.4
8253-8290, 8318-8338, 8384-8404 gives 0.10 mag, 12.8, 10.9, 10.9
